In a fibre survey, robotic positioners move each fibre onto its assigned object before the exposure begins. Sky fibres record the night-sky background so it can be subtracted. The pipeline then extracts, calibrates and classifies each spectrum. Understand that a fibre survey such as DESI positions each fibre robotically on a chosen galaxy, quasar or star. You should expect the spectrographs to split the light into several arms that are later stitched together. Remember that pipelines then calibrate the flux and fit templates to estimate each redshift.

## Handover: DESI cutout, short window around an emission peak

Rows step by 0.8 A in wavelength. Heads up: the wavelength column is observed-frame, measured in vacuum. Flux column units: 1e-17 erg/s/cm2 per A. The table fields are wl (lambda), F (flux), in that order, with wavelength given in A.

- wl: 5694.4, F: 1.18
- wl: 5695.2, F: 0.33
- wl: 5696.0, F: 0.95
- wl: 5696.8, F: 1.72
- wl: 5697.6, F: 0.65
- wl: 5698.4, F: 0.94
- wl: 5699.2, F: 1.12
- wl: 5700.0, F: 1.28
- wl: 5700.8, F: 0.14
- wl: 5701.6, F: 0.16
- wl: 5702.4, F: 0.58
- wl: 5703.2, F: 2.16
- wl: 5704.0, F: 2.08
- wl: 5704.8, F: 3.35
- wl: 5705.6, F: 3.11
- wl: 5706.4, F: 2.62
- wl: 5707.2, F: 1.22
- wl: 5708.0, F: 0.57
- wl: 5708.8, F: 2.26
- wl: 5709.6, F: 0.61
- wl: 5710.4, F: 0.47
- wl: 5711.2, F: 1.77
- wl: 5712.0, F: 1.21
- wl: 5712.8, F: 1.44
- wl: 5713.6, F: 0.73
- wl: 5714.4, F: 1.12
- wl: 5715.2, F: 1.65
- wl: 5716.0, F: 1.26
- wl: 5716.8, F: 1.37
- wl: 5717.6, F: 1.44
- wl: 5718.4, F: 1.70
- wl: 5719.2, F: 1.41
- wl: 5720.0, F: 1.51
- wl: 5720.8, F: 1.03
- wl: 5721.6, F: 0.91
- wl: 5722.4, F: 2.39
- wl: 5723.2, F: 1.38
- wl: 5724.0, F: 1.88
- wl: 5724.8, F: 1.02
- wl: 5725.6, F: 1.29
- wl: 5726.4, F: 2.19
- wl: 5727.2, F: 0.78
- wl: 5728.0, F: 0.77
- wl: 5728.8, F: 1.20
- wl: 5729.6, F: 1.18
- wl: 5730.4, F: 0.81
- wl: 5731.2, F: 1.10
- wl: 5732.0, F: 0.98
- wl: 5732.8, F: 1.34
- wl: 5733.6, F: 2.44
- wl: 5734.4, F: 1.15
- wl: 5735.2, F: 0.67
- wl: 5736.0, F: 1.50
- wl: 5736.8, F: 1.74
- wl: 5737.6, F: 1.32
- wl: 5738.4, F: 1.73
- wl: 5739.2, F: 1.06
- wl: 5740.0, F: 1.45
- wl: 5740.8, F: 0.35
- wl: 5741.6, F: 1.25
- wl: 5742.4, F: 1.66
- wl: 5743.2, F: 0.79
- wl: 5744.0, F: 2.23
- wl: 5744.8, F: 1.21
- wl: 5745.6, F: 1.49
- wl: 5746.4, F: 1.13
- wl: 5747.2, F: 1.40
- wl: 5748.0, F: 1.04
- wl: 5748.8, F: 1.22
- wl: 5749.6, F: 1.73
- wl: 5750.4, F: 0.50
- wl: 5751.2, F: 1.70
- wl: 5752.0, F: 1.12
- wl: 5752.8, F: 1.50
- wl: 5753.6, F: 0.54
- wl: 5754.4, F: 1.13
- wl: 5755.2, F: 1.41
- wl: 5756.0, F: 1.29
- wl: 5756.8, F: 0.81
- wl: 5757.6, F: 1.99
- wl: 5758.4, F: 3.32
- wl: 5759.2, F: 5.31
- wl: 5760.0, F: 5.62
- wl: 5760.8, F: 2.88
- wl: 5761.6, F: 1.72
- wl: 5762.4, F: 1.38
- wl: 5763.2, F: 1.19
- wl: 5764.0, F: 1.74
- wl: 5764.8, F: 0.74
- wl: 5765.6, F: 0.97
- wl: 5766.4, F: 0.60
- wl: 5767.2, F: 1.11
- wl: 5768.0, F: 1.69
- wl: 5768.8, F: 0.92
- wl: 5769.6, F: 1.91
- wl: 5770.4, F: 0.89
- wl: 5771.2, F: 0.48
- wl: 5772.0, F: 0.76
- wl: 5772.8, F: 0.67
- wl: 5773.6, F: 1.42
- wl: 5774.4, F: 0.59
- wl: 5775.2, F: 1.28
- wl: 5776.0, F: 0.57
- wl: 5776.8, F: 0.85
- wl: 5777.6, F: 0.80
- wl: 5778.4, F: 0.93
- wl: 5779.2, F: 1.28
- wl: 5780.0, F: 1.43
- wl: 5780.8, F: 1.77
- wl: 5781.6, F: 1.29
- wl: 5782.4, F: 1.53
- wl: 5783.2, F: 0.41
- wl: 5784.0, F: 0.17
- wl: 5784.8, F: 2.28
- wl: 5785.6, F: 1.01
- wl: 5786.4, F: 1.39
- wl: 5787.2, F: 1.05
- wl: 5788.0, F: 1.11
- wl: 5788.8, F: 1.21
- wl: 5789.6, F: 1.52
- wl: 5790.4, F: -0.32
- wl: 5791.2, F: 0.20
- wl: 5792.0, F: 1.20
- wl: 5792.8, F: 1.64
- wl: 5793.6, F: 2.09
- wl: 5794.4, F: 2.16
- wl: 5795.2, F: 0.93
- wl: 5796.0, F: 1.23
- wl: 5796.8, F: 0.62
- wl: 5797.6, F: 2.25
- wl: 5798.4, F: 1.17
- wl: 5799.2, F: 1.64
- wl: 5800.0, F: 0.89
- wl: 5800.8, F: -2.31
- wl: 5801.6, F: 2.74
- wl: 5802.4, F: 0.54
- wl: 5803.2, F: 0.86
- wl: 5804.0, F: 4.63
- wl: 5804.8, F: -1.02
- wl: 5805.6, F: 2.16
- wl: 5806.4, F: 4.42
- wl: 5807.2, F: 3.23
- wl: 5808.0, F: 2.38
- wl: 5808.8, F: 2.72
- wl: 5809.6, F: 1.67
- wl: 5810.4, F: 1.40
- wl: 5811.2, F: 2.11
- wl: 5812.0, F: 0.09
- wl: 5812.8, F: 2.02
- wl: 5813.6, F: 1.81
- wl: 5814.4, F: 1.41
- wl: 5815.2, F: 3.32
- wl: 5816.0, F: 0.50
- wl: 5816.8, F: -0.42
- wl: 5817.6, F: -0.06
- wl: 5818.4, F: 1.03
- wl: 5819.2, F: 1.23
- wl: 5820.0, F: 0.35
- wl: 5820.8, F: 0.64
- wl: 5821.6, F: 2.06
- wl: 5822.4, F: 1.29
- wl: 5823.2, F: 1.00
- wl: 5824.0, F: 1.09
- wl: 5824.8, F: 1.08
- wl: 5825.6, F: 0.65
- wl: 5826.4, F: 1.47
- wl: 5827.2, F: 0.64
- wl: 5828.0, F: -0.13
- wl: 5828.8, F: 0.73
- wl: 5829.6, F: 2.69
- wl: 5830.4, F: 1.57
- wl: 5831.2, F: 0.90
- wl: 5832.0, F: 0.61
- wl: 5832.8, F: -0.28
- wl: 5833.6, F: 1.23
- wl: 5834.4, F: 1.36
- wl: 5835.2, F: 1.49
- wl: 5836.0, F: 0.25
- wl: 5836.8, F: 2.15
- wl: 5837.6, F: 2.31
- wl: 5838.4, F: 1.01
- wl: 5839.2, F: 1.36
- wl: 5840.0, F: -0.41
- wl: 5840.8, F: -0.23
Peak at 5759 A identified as [O III] 5007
